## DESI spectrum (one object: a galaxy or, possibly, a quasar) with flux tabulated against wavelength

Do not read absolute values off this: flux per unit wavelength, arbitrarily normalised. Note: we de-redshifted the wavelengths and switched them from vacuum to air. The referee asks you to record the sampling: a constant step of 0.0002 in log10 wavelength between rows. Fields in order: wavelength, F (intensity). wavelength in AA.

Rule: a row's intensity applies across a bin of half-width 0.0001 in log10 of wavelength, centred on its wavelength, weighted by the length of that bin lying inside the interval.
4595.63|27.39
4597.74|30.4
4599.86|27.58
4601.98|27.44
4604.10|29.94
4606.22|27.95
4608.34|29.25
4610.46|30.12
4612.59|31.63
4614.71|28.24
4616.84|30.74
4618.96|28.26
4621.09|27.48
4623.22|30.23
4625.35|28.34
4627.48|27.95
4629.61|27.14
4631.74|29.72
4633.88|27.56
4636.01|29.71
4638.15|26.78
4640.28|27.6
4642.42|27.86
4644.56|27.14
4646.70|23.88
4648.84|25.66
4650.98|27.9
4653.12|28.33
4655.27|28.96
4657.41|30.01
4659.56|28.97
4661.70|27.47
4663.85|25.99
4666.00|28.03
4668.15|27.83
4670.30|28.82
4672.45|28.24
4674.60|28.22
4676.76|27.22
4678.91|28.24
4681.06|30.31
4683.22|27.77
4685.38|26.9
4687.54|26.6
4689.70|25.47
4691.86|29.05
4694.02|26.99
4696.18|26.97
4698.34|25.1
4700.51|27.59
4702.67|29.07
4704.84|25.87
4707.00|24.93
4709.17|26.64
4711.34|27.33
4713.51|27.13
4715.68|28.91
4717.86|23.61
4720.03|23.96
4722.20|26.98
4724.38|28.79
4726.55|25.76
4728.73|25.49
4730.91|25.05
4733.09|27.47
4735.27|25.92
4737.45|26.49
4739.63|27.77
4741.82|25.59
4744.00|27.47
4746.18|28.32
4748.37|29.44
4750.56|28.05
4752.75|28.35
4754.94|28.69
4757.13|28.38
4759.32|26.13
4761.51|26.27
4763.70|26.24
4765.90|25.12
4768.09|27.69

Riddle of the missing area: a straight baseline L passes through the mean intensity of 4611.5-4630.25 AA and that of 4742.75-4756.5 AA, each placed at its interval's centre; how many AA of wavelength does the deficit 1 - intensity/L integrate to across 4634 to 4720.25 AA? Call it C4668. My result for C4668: 4.0 AA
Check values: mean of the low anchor 28.9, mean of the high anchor 28.4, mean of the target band 27.4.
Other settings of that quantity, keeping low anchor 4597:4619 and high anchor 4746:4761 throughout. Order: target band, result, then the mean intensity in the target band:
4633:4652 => 1.2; 27.1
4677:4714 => 1.8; 27.2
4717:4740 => 1.8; 26.1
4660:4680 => 0.7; 27.8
